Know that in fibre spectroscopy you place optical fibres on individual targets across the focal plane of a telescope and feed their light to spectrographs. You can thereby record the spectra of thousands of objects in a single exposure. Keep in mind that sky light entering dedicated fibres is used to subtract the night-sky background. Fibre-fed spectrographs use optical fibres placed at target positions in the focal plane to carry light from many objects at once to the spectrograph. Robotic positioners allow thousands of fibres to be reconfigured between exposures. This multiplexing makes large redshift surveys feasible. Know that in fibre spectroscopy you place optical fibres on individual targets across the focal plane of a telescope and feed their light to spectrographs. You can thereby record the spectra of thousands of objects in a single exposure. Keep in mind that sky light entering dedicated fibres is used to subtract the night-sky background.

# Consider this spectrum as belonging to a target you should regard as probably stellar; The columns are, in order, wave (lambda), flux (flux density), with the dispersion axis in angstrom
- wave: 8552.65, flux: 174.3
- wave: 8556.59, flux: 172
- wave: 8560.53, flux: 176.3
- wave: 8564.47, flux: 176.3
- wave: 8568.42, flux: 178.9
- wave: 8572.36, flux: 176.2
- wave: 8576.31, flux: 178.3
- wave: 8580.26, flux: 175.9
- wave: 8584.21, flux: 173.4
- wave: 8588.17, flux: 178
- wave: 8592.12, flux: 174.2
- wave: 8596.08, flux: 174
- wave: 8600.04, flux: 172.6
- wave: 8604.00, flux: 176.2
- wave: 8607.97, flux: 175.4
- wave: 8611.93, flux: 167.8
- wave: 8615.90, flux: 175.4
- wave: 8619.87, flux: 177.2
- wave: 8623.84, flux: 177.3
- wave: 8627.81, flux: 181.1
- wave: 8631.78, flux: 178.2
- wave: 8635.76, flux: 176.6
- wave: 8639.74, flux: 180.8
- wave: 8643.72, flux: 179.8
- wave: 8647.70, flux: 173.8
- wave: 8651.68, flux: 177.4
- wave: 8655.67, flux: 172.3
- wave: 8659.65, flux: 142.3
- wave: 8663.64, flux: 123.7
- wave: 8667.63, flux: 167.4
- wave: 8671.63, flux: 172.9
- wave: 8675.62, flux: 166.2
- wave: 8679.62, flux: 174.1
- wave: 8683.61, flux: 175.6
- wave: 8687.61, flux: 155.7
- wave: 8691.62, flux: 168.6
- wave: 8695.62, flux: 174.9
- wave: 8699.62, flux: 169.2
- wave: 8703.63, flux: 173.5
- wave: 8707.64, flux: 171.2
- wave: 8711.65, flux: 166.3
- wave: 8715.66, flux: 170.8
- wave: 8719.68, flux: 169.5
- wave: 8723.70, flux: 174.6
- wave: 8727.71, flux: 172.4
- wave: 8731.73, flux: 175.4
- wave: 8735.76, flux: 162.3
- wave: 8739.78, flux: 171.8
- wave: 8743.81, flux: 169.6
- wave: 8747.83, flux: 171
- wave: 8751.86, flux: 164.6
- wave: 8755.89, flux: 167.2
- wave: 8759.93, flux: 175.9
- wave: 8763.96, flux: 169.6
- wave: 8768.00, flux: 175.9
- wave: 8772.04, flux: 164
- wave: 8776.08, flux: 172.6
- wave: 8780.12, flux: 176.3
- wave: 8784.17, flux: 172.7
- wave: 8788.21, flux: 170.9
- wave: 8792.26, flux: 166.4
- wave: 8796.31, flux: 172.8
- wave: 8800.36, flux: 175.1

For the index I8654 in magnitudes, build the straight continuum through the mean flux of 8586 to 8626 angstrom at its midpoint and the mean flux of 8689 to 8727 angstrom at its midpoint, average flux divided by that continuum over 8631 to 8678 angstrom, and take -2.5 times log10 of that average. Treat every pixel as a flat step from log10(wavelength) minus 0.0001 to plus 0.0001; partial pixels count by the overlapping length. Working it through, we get 0.04 mag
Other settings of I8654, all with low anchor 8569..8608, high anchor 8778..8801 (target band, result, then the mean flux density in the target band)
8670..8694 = 0.03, 169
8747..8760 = 0.03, 169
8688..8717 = 0.02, 170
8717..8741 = 0.01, 171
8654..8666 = 0.19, 146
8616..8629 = -0.02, 178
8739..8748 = 0.01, 171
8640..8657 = -0.01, 176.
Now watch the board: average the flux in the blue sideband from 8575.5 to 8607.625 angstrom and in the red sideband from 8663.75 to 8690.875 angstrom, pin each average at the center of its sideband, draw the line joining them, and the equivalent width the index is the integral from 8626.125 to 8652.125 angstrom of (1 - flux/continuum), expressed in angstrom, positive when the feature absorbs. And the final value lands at -1.30 angstrom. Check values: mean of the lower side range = 175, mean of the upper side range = 165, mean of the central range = 178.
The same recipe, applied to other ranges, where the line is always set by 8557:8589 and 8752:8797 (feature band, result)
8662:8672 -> 1.21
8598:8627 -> 0.08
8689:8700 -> 0.18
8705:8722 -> 0.29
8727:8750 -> 0.22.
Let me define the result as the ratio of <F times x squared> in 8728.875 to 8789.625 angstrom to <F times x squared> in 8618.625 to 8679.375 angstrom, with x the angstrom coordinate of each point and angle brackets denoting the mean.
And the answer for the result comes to 1.03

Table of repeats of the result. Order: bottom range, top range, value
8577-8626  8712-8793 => 1.01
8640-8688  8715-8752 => 1.04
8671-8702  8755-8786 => 1.03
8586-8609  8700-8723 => 1.00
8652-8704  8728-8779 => 1.05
